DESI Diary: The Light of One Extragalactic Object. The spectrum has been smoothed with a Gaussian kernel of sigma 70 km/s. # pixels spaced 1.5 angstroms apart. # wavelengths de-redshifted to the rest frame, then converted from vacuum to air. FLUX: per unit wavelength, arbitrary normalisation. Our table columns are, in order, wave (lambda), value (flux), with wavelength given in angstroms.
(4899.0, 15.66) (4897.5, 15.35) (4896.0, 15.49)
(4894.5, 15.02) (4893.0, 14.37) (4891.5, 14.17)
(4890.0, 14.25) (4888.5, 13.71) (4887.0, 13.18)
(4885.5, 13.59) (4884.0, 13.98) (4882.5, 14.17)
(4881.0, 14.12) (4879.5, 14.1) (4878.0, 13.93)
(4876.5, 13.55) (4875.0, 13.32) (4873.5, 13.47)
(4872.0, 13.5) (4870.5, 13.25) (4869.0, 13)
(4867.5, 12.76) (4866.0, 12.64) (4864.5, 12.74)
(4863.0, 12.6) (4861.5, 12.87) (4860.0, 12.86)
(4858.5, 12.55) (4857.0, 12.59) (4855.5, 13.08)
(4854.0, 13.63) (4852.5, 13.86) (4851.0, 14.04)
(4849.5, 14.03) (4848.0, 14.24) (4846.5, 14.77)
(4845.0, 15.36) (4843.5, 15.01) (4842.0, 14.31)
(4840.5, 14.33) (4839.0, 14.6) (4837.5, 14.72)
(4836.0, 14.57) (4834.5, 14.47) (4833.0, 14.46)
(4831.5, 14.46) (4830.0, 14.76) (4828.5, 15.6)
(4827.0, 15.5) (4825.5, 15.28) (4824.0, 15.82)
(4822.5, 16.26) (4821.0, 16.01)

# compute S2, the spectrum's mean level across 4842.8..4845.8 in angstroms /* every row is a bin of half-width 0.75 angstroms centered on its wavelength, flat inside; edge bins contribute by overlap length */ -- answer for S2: 15.2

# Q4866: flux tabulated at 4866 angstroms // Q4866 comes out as 12.64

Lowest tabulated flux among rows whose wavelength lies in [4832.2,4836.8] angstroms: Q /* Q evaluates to 14.46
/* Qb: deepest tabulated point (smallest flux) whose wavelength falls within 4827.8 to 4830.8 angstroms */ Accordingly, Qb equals 14.76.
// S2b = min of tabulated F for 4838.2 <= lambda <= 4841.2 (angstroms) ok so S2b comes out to 14.33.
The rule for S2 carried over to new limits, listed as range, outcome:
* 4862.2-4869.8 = 12.8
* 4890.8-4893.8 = 14.3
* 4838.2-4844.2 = 14.6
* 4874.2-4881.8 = 13.8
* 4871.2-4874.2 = 13.5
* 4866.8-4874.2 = 13.2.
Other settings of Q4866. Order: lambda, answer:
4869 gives 13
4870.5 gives 13.25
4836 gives 14.57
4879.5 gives 14.1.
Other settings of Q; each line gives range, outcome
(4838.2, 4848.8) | 14.24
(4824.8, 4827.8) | 15.28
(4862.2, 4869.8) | 12.6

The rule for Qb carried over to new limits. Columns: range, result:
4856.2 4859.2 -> 12.55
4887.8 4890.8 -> 13.71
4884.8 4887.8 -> 13.18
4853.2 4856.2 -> 13.08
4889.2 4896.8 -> 14.17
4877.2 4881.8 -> 13.93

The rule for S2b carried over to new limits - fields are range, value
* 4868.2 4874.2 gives 13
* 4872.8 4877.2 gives 13.32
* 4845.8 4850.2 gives 14.03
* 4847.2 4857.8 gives 12.59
